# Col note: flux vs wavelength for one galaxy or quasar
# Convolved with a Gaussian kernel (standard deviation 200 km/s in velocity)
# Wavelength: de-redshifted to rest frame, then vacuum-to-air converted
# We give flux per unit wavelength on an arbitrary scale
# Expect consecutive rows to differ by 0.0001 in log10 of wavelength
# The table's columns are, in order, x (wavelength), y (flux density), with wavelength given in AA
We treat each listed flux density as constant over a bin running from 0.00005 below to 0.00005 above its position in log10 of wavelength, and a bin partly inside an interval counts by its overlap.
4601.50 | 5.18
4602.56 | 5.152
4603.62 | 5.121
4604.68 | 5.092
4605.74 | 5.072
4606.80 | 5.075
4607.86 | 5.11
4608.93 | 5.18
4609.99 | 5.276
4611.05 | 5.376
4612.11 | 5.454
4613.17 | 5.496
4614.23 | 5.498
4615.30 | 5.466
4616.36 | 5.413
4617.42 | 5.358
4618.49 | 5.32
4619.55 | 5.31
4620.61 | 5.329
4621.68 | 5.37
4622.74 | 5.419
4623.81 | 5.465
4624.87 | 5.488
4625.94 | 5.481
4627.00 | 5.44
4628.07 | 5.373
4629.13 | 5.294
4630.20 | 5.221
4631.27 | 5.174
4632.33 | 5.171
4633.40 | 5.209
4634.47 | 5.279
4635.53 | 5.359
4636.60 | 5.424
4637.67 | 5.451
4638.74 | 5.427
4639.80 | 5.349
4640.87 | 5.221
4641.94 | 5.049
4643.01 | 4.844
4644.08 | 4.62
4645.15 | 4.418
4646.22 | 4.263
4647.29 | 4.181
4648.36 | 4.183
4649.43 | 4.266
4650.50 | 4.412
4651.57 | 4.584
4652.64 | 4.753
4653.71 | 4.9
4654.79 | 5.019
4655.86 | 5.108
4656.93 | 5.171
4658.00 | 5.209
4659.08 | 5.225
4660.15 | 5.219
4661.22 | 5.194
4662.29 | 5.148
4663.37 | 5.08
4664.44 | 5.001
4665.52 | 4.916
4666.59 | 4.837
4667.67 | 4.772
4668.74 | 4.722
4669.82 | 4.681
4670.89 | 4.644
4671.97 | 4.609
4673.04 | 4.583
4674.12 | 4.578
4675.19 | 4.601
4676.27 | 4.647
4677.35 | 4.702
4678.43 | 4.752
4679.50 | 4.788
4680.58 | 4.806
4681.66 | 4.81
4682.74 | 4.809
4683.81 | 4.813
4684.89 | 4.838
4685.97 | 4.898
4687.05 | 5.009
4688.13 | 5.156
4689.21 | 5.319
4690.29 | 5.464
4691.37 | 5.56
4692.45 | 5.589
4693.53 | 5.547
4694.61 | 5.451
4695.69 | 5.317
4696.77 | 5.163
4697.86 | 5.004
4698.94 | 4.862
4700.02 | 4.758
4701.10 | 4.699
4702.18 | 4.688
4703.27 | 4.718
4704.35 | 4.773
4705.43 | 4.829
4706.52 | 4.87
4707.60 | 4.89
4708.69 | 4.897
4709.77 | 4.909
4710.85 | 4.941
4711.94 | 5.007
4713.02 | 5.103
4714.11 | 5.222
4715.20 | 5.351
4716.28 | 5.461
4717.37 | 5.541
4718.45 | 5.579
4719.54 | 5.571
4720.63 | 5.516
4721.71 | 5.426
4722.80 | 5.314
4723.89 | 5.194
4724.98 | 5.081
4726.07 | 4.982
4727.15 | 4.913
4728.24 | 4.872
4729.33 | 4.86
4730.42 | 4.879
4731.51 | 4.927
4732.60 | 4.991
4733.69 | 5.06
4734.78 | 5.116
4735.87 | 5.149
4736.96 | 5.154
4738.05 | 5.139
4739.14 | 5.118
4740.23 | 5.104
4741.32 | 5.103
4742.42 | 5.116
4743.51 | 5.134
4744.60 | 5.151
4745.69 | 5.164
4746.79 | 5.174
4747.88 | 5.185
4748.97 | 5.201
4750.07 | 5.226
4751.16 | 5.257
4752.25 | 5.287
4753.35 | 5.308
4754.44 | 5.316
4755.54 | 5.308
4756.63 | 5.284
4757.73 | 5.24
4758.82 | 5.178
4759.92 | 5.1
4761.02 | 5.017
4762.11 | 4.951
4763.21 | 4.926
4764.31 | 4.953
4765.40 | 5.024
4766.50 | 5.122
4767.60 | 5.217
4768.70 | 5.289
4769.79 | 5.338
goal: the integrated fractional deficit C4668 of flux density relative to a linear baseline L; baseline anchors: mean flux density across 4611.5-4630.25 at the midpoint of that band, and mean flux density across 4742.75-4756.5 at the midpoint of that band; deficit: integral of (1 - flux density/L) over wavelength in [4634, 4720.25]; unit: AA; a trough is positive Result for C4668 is 5.80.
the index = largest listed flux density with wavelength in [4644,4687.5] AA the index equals 5.225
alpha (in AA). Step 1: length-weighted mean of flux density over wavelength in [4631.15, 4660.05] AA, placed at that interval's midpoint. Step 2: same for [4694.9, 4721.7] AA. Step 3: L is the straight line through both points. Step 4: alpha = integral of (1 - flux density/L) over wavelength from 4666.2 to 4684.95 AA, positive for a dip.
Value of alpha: 1.1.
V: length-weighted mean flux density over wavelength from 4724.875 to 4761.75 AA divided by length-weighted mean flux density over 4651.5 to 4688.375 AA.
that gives 1.05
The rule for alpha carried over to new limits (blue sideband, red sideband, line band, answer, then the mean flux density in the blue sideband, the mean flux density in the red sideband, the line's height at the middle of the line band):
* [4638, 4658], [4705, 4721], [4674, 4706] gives 0.4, 4.78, 5.18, 5.04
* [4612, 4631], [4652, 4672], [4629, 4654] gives 1.3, 5.39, 4.96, 5.18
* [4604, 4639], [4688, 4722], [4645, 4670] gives 2.1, 5.33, 5.16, 5.26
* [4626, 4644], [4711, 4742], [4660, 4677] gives 1.3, 5.26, 5.16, 5.22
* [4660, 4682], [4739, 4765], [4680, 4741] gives -1.4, 4.81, 5.16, 4.98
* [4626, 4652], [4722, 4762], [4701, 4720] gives 0.1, 4.98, 5.13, 5.08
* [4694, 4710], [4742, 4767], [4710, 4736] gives -0.8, 4.92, 5.16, 5.02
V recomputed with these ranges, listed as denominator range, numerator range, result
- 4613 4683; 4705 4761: 1.03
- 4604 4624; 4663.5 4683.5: 0.89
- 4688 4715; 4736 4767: 1.02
